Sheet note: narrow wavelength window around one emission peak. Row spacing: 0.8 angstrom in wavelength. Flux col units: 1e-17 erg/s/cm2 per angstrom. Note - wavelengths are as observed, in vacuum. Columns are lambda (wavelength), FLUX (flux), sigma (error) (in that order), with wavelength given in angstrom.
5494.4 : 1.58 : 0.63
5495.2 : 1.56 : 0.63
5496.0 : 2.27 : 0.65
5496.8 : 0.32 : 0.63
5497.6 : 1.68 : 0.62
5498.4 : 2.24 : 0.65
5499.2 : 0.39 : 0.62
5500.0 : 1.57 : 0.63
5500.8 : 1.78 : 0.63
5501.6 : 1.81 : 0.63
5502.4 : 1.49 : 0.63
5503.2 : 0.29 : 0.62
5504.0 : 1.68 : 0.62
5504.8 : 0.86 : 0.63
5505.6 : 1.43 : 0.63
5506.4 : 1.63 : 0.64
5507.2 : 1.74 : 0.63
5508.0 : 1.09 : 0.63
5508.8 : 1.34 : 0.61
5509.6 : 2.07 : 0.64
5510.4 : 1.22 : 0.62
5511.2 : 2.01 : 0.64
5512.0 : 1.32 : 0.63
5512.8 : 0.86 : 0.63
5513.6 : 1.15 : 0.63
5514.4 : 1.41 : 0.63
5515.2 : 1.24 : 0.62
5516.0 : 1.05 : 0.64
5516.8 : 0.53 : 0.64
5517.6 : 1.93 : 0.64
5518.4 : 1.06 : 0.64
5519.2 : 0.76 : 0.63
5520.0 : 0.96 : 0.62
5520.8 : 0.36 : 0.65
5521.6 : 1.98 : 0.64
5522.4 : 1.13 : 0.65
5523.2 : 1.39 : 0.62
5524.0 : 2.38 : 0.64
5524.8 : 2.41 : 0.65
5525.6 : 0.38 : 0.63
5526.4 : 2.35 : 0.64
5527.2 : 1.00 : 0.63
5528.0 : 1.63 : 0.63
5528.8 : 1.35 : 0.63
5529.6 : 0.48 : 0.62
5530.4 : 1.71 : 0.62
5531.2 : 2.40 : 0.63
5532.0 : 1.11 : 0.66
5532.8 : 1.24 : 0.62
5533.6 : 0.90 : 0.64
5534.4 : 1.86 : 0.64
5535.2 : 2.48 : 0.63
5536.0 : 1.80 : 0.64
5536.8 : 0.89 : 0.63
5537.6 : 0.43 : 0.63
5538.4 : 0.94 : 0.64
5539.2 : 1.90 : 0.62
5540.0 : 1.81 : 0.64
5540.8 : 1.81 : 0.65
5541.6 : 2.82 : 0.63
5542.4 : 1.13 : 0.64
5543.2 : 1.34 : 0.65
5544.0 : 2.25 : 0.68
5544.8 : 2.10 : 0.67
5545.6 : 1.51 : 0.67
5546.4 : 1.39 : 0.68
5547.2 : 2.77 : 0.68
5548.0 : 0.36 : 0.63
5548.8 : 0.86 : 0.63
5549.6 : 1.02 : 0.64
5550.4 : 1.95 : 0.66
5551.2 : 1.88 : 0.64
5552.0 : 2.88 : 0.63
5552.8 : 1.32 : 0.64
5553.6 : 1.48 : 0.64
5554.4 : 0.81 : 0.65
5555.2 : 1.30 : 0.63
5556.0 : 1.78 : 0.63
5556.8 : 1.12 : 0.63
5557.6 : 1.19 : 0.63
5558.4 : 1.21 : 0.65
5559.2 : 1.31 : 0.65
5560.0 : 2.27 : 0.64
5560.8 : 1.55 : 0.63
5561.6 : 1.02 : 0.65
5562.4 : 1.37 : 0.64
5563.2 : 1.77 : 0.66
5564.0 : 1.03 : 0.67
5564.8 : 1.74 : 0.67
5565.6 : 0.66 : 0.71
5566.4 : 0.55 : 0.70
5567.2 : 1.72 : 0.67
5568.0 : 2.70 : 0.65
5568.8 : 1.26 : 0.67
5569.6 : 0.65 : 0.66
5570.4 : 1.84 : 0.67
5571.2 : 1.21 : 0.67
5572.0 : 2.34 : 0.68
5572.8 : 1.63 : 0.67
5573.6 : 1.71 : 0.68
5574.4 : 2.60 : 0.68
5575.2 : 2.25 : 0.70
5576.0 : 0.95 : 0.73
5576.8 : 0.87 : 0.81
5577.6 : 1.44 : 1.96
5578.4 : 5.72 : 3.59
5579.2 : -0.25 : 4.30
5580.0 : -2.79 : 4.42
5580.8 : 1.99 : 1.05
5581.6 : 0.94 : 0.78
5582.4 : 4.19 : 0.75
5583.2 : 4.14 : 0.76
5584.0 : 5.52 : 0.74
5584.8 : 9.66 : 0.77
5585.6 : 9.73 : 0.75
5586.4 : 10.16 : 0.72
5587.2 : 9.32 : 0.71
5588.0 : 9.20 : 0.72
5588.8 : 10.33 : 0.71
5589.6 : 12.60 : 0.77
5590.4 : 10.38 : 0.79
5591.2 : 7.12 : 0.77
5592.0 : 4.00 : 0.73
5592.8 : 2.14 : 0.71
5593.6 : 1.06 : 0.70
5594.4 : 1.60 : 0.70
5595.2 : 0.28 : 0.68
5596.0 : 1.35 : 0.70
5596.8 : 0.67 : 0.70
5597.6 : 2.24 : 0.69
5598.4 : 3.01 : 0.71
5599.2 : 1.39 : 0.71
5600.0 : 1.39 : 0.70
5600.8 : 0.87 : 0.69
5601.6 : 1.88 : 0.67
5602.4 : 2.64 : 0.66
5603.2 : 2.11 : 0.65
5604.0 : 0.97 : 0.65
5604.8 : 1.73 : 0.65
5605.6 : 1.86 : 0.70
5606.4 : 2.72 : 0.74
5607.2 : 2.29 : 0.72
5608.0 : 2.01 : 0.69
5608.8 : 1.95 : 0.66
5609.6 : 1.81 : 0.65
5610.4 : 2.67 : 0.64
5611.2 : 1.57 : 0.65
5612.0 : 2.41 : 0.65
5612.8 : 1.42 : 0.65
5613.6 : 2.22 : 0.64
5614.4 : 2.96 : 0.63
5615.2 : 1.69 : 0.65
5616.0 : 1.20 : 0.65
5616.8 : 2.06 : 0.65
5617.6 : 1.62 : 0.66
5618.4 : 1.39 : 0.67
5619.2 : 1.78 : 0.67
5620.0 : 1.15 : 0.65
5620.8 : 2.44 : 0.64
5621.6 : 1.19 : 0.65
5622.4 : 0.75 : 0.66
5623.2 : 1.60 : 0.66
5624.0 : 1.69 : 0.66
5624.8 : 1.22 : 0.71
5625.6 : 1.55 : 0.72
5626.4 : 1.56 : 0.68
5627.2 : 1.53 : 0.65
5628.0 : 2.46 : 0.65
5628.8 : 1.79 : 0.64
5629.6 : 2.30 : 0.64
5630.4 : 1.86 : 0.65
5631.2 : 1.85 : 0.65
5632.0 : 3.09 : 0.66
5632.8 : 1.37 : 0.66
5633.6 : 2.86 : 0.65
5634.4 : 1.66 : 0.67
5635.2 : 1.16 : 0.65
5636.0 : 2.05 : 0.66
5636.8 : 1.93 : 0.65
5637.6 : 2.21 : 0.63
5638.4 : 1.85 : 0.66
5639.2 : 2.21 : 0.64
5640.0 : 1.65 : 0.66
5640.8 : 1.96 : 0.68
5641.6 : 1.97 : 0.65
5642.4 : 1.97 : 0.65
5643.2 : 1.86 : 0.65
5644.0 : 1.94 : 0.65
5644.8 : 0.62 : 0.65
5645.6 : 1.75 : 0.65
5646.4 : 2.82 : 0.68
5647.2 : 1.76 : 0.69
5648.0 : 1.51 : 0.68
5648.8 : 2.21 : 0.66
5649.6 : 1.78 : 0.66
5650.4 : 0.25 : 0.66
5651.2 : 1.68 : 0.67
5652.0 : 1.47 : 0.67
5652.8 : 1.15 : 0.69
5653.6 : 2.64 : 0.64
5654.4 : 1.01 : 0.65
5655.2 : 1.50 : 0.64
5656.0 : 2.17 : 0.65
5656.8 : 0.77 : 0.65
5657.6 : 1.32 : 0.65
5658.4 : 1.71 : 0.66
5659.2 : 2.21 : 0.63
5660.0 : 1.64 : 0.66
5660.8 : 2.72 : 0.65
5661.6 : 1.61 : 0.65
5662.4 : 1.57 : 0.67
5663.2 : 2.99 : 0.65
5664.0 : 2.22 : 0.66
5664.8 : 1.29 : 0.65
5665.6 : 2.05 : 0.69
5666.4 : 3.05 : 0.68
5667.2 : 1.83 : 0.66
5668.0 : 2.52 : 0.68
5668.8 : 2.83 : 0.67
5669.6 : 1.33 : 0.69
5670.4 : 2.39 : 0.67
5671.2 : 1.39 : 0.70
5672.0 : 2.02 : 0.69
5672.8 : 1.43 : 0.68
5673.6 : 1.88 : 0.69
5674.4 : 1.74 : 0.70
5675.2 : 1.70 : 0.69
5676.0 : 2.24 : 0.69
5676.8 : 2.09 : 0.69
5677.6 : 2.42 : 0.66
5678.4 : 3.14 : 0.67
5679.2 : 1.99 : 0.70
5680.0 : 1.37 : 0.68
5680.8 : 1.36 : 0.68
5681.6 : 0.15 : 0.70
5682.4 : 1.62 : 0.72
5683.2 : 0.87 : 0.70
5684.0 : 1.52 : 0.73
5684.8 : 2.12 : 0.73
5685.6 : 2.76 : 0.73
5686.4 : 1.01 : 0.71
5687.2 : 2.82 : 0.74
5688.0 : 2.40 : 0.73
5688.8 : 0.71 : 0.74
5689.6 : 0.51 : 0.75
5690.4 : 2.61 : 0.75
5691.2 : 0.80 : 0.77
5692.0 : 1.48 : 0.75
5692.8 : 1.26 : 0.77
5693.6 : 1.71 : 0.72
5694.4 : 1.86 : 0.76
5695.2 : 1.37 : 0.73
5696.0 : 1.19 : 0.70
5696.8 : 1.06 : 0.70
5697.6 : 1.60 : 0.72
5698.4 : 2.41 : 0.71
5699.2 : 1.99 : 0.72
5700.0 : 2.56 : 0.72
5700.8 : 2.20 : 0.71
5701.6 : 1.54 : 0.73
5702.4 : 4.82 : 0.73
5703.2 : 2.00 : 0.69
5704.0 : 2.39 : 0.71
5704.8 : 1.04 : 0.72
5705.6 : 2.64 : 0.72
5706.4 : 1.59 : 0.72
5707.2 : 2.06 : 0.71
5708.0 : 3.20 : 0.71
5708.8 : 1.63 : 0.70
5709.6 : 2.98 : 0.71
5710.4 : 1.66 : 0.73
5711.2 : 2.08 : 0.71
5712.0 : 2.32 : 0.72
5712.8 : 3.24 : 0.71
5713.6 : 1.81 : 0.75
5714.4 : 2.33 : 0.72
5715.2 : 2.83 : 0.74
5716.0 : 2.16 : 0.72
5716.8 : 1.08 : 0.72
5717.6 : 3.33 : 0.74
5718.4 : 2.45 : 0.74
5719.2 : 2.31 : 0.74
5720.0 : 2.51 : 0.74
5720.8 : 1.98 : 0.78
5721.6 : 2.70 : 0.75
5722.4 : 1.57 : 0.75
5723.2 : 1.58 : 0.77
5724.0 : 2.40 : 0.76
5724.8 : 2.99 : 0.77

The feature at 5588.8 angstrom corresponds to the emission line [O II] 3727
